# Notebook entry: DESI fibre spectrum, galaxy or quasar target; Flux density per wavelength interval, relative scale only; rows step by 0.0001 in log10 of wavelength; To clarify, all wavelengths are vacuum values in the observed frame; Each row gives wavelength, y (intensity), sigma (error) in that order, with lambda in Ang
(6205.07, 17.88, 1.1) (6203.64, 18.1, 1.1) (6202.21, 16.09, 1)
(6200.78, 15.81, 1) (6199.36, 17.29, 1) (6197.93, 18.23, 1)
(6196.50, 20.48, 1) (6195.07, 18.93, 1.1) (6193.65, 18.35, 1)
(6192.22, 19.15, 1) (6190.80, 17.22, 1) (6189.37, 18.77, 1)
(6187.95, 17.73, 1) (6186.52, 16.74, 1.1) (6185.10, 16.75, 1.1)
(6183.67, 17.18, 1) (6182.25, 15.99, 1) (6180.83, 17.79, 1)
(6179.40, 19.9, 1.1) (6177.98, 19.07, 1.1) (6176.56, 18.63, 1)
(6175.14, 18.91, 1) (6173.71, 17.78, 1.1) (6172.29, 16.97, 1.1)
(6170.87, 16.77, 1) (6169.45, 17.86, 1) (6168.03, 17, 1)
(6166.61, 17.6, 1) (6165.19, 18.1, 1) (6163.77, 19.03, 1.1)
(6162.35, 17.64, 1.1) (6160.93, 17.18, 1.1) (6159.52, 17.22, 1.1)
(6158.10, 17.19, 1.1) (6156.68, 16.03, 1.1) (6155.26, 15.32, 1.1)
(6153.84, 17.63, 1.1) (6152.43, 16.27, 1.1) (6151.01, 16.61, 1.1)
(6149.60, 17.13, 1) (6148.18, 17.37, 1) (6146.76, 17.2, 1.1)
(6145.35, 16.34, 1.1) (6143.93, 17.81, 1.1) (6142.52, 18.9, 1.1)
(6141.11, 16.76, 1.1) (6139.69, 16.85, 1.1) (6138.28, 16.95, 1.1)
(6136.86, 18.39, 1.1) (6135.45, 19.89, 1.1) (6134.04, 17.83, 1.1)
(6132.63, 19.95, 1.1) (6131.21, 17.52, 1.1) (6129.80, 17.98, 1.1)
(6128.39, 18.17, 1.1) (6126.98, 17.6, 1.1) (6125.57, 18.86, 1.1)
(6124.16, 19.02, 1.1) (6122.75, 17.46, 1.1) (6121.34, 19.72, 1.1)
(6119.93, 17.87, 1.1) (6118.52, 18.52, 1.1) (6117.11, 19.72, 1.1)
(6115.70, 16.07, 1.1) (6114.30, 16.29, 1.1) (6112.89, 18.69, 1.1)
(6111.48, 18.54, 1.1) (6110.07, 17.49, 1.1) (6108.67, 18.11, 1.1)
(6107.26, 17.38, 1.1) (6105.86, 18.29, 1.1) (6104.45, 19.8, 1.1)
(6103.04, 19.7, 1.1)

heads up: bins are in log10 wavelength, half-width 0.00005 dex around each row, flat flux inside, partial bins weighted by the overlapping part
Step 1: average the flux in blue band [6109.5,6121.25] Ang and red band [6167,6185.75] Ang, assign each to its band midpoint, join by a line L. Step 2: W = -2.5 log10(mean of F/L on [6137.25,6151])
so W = 0.04 mag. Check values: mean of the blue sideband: 18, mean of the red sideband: 17.7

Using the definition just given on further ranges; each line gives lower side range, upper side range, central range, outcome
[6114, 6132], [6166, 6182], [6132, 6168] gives 0.03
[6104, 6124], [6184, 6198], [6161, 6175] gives 0.03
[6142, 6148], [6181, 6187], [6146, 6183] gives -0.02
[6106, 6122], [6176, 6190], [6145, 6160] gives 0.07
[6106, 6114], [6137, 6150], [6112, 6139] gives -0.04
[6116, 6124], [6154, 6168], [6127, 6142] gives 0.00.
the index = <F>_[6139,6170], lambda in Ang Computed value 17.2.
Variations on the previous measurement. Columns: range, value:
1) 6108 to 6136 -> 18.3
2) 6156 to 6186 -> 17.6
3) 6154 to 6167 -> 17.3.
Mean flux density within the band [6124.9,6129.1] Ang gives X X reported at 18.2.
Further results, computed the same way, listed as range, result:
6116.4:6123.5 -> 18.6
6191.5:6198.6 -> 19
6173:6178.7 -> 18.6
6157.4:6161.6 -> 17.2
